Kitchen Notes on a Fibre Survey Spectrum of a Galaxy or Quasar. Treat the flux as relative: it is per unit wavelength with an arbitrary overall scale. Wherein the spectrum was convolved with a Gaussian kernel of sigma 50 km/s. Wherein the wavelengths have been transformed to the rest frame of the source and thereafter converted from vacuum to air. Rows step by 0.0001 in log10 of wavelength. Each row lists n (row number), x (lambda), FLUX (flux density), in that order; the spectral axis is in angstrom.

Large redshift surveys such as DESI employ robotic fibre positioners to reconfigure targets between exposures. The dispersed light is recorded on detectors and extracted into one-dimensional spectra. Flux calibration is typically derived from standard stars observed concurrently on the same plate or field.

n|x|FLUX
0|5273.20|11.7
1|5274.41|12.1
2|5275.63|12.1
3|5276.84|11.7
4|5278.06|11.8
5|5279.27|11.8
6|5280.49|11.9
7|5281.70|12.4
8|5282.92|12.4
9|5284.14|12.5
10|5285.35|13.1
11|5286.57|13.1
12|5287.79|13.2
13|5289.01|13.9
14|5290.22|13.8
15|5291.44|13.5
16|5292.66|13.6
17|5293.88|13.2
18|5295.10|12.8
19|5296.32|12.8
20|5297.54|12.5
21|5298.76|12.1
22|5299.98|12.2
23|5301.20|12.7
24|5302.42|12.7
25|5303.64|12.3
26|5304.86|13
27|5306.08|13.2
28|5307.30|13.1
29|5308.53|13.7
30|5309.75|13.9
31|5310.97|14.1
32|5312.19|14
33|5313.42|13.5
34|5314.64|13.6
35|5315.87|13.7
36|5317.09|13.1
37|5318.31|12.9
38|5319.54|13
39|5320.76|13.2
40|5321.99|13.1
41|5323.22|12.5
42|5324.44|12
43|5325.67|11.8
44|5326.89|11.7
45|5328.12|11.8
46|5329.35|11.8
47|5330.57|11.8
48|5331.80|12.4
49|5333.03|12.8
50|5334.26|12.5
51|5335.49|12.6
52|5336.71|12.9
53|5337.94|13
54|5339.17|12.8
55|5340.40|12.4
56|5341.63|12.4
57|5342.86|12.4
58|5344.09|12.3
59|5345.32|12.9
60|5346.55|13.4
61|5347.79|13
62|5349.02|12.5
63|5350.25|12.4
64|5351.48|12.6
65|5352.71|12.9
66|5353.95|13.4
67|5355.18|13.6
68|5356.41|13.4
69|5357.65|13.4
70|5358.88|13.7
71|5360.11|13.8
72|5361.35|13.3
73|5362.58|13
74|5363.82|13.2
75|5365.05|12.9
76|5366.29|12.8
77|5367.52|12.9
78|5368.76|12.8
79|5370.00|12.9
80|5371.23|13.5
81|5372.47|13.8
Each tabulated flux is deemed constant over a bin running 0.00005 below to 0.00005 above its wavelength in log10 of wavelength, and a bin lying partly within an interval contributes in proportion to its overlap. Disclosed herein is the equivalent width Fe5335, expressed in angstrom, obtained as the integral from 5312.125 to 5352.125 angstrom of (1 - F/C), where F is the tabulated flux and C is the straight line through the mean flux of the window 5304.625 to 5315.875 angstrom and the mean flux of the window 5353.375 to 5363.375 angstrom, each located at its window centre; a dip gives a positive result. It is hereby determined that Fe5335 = 2.5 angstrom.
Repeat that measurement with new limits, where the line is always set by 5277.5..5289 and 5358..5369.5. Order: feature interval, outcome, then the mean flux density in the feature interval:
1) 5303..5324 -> -0.8 angstrom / 13.3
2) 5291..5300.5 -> -0.1 angstrom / 12.8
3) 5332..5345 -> 0.4 angstrom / 12.6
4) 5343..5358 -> 0.1 angstrom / 13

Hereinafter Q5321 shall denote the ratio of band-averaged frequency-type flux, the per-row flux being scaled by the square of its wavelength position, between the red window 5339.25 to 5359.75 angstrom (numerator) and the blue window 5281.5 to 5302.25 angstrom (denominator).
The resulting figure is 1.02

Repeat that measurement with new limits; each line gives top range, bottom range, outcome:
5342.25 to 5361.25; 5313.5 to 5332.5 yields 1.05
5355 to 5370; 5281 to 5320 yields 1.03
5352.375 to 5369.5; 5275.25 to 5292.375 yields 1.07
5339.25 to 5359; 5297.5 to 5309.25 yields 1.03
